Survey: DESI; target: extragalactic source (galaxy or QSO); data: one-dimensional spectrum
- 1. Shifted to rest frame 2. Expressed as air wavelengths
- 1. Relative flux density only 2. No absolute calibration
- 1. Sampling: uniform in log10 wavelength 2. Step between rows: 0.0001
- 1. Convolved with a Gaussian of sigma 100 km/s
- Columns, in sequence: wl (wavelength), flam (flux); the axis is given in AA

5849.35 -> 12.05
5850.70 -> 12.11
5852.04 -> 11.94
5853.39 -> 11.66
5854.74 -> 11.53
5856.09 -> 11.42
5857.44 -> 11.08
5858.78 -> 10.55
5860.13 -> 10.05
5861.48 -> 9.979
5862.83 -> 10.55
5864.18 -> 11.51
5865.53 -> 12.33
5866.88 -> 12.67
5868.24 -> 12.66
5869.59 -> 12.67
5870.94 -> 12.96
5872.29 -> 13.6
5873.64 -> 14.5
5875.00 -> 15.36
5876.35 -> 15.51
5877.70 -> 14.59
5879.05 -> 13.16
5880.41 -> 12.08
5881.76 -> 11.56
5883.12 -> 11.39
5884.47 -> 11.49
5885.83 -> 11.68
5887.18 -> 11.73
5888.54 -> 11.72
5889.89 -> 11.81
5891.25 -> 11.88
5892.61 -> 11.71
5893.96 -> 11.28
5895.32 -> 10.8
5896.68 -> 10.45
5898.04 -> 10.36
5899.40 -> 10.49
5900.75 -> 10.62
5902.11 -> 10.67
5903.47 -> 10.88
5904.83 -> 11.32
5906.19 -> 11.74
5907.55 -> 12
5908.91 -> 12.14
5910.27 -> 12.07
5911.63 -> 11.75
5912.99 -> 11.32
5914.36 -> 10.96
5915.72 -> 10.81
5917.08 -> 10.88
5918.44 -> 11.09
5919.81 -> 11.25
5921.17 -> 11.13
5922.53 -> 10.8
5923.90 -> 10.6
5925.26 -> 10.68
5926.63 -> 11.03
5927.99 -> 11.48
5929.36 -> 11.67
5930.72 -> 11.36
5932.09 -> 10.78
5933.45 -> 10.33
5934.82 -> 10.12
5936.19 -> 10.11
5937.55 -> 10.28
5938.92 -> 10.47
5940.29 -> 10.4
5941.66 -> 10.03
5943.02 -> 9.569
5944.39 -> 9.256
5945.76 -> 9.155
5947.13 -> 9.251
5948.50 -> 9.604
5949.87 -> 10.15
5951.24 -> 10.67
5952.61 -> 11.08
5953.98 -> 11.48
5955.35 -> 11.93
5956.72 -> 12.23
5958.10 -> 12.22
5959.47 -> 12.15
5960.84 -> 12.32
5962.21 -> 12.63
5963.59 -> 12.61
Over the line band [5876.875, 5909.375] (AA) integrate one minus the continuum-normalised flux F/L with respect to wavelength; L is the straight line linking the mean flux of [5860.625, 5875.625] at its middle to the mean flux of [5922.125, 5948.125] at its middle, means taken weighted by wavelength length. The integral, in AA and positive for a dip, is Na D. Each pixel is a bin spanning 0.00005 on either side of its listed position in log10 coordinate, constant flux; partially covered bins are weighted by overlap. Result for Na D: 0.5 AA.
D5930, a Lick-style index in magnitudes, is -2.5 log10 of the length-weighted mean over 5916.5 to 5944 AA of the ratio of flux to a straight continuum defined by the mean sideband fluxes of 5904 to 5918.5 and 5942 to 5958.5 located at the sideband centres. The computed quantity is 0.03 mag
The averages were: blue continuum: 11.5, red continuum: 10.5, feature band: 10.7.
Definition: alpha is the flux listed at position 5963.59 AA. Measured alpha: 12.61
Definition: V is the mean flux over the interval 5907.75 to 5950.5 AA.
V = 10.7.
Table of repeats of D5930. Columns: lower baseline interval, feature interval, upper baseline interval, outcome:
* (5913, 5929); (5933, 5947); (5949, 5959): 0.13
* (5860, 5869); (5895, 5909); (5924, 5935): 0.02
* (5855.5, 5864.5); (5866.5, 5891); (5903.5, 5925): -0.18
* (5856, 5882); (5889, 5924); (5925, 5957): 0.02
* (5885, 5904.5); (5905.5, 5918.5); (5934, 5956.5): -0.06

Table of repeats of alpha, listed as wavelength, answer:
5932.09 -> 10.78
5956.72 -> 12.23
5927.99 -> 11.48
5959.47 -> 12.15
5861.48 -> 9.979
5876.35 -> 15.51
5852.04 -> 11.94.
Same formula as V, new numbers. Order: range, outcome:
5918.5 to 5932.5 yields 11.1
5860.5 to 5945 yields 11.5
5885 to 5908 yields 11.2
